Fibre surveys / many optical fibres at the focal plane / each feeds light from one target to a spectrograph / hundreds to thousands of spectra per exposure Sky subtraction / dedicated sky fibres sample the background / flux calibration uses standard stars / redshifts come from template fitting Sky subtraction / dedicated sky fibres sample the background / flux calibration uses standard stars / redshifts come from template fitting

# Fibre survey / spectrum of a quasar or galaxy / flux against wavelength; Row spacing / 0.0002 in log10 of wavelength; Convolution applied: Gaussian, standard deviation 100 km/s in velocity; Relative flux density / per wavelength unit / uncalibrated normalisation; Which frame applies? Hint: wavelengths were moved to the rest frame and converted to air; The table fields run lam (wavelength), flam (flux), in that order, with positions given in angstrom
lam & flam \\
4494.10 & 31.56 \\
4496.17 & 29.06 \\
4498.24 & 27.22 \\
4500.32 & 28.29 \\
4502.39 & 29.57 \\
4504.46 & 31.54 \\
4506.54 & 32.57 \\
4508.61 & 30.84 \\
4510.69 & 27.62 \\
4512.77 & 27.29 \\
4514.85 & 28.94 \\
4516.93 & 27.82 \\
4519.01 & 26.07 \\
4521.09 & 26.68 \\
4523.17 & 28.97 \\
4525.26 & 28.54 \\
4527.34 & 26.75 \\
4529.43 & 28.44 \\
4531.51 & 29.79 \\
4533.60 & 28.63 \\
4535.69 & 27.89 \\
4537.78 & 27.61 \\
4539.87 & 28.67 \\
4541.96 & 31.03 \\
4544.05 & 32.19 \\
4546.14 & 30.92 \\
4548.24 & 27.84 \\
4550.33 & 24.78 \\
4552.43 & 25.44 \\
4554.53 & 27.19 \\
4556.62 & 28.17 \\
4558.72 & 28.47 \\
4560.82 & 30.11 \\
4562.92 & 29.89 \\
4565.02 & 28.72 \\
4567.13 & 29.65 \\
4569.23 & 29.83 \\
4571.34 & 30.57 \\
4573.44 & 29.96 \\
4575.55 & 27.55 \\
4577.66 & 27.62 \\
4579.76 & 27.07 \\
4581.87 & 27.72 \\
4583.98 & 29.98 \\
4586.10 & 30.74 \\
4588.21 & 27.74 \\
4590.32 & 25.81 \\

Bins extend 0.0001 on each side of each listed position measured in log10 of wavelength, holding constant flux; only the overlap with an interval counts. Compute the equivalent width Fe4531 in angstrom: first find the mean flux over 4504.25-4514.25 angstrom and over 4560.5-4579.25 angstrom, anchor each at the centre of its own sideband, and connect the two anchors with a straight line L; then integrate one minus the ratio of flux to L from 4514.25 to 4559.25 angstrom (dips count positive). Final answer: 2.0 angstrom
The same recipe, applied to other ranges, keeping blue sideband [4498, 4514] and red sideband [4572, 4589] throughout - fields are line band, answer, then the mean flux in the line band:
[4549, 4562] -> 0.7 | 27.4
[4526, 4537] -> 0.3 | 28.3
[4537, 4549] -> -0.3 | 29.8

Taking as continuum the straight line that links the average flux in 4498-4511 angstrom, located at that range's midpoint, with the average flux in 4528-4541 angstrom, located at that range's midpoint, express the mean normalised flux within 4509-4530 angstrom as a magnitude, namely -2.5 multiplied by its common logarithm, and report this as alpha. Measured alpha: 0.05 mag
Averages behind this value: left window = 29.9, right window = 28.5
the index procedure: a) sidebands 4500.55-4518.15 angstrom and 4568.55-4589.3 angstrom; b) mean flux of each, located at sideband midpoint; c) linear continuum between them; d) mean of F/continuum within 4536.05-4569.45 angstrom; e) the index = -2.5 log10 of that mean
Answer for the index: 0.01 mag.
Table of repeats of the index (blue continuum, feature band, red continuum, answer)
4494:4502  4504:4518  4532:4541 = -0.03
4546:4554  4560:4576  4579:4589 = -0.07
